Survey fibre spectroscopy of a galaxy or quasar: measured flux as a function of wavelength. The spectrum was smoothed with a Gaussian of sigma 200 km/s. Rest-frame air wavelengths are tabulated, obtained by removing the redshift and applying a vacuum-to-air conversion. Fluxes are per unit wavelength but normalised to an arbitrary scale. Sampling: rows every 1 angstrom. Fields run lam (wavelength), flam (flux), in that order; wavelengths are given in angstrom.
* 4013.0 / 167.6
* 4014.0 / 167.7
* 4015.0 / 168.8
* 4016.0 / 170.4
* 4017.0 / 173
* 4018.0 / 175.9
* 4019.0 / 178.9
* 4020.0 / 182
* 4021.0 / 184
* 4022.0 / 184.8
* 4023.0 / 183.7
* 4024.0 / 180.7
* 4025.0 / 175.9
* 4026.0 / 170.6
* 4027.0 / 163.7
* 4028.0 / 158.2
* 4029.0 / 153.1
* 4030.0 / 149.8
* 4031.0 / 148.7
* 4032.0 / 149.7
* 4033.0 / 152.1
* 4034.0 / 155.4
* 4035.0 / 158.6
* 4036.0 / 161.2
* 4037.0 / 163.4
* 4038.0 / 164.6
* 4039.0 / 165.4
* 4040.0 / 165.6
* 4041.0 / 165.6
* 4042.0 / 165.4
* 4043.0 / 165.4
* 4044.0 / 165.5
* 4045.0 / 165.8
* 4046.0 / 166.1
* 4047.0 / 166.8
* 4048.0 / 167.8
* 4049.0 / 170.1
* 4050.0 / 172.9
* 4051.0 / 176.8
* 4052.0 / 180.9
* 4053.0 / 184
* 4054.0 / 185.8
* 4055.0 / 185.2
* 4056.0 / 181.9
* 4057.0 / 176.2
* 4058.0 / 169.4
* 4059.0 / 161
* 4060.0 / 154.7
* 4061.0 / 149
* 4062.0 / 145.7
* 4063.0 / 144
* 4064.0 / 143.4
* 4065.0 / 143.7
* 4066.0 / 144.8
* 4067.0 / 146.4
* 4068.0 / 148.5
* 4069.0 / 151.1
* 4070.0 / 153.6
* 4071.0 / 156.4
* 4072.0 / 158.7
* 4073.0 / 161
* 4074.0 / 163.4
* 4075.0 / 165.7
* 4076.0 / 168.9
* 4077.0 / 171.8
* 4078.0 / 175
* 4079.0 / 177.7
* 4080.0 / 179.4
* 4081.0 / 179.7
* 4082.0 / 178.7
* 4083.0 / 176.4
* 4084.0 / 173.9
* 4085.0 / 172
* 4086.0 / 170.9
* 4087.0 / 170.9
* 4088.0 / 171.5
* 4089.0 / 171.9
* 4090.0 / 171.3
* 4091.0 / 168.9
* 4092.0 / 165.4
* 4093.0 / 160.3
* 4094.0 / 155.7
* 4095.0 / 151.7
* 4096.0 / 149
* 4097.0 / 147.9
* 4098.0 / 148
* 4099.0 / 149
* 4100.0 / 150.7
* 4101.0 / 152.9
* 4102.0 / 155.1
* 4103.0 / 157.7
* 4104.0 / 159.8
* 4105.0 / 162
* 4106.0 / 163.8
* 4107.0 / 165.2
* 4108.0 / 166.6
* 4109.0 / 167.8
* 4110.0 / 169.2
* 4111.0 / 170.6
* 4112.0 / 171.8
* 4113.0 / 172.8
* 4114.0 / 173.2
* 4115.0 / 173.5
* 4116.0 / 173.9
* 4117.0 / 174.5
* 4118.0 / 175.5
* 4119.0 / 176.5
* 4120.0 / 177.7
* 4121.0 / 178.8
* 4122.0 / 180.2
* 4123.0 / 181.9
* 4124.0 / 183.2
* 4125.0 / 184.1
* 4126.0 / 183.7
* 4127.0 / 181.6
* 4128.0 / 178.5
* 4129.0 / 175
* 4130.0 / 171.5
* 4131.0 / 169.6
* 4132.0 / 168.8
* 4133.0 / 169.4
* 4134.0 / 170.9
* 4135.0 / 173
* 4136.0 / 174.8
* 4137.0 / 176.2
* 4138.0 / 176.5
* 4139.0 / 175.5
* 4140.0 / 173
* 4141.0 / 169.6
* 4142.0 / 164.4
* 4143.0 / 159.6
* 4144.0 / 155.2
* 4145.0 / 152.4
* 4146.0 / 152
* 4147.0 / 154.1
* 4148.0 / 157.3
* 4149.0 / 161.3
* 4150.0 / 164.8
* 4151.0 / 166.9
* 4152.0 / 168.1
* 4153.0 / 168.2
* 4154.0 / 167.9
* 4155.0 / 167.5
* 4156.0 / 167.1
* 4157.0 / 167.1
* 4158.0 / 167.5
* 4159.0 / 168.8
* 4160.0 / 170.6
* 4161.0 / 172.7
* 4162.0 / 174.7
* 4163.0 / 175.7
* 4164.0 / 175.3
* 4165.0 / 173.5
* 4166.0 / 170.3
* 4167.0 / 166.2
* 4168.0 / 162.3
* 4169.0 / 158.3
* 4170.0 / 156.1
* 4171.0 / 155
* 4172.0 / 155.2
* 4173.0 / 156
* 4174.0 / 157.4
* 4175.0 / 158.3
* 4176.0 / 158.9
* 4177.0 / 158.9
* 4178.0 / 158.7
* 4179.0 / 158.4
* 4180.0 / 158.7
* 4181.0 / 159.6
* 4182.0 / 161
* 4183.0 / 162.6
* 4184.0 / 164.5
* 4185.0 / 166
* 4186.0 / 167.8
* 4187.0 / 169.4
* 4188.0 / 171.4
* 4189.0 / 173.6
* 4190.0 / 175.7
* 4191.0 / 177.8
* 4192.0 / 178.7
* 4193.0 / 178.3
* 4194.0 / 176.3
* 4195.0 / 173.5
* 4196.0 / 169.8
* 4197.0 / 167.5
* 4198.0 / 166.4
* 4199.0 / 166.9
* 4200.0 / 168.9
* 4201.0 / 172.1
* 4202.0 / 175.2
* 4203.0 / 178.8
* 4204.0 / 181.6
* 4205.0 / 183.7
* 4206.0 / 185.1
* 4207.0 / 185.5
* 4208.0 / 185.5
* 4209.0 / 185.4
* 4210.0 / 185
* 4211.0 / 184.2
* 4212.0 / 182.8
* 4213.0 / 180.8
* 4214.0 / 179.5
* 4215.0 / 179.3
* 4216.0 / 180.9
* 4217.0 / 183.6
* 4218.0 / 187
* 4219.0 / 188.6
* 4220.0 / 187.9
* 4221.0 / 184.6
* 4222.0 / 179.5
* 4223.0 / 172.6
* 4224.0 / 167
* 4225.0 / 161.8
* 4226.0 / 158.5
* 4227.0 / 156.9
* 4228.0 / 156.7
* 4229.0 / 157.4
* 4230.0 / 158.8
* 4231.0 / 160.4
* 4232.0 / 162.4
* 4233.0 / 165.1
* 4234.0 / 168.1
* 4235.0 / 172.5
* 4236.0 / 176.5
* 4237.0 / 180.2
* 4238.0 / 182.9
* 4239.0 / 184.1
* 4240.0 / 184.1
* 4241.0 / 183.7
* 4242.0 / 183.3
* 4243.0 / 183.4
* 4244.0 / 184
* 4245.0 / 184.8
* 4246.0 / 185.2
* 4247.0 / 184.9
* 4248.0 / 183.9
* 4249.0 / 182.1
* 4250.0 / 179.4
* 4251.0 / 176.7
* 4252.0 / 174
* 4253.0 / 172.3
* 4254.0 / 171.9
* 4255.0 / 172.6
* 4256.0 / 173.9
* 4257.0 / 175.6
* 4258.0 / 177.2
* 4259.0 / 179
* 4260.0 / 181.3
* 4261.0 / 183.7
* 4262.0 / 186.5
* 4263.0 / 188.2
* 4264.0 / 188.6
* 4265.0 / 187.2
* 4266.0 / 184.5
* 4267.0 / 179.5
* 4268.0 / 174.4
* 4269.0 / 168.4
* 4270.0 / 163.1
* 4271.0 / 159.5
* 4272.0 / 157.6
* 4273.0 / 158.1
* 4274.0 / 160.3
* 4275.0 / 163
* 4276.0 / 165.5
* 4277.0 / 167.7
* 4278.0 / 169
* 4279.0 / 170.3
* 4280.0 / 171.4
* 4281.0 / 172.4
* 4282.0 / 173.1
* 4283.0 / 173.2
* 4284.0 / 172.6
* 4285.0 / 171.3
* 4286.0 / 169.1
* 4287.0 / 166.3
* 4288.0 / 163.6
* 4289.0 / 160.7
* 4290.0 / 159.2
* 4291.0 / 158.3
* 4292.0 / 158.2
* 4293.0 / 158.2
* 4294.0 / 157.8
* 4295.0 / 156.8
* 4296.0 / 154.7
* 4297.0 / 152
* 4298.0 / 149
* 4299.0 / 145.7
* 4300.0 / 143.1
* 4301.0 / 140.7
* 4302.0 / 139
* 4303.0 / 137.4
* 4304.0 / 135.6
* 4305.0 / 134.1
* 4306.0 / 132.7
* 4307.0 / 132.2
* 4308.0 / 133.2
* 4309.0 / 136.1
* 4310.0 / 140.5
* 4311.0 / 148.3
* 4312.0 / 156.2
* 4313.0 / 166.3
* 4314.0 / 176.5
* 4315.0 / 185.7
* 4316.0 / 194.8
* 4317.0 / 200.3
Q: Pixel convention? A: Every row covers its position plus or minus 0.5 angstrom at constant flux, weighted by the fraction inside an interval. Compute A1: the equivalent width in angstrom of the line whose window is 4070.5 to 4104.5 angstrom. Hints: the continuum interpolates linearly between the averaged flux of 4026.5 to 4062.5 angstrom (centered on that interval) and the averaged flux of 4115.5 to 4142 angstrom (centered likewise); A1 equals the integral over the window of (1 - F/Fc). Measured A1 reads 1.2 angstrom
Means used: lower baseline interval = 165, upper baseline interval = 176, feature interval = 164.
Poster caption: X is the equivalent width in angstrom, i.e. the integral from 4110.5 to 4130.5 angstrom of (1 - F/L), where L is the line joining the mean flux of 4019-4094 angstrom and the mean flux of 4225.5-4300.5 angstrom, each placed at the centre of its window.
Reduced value -1.15 angstrom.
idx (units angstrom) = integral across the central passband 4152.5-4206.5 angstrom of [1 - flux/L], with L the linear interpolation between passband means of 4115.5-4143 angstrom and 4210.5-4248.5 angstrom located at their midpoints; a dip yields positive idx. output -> 2.3 angstrom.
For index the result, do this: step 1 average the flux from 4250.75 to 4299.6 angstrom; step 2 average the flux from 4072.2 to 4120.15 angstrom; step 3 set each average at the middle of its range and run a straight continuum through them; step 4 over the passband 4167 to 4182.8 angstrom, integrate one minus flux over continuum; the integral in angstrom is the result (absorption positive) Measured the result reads 0.9 angstrom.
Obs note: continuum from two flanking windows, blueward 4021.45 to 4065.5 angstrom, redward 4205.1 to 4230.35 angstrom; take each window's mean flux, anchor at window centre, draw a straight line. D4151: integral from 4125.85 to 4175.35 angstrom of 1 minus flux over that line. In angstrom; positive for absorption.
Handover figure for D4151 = 1.5 angstrom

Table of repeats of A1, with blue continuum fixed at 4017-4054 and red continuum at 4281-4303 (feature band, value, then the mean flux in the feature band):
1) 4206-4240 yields -3.11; 175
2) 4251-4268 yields -2.15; 180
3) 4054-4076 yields 1.15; 158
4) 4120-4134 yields -1.08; 177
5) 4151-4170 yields -0.63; 169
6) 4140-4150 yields 0.26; 159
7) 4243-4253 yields -1.35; 181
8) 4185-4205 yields -1.41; 173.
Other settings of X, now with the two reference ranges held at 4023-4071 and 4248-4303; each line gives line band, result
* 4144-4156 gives 0.2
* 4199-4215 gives -1.4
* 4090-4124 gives -0.3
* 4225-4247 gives -0.8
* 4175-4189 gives 0.2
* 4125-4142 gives -1.0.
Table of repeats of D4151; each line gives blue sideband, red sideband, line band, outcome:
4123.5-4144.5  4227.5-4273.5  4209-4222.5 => -0.7 angstrom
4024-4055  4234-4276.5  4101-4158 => 0.3 angstrom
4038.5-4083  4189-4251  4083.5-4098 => 0.3 angstrom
